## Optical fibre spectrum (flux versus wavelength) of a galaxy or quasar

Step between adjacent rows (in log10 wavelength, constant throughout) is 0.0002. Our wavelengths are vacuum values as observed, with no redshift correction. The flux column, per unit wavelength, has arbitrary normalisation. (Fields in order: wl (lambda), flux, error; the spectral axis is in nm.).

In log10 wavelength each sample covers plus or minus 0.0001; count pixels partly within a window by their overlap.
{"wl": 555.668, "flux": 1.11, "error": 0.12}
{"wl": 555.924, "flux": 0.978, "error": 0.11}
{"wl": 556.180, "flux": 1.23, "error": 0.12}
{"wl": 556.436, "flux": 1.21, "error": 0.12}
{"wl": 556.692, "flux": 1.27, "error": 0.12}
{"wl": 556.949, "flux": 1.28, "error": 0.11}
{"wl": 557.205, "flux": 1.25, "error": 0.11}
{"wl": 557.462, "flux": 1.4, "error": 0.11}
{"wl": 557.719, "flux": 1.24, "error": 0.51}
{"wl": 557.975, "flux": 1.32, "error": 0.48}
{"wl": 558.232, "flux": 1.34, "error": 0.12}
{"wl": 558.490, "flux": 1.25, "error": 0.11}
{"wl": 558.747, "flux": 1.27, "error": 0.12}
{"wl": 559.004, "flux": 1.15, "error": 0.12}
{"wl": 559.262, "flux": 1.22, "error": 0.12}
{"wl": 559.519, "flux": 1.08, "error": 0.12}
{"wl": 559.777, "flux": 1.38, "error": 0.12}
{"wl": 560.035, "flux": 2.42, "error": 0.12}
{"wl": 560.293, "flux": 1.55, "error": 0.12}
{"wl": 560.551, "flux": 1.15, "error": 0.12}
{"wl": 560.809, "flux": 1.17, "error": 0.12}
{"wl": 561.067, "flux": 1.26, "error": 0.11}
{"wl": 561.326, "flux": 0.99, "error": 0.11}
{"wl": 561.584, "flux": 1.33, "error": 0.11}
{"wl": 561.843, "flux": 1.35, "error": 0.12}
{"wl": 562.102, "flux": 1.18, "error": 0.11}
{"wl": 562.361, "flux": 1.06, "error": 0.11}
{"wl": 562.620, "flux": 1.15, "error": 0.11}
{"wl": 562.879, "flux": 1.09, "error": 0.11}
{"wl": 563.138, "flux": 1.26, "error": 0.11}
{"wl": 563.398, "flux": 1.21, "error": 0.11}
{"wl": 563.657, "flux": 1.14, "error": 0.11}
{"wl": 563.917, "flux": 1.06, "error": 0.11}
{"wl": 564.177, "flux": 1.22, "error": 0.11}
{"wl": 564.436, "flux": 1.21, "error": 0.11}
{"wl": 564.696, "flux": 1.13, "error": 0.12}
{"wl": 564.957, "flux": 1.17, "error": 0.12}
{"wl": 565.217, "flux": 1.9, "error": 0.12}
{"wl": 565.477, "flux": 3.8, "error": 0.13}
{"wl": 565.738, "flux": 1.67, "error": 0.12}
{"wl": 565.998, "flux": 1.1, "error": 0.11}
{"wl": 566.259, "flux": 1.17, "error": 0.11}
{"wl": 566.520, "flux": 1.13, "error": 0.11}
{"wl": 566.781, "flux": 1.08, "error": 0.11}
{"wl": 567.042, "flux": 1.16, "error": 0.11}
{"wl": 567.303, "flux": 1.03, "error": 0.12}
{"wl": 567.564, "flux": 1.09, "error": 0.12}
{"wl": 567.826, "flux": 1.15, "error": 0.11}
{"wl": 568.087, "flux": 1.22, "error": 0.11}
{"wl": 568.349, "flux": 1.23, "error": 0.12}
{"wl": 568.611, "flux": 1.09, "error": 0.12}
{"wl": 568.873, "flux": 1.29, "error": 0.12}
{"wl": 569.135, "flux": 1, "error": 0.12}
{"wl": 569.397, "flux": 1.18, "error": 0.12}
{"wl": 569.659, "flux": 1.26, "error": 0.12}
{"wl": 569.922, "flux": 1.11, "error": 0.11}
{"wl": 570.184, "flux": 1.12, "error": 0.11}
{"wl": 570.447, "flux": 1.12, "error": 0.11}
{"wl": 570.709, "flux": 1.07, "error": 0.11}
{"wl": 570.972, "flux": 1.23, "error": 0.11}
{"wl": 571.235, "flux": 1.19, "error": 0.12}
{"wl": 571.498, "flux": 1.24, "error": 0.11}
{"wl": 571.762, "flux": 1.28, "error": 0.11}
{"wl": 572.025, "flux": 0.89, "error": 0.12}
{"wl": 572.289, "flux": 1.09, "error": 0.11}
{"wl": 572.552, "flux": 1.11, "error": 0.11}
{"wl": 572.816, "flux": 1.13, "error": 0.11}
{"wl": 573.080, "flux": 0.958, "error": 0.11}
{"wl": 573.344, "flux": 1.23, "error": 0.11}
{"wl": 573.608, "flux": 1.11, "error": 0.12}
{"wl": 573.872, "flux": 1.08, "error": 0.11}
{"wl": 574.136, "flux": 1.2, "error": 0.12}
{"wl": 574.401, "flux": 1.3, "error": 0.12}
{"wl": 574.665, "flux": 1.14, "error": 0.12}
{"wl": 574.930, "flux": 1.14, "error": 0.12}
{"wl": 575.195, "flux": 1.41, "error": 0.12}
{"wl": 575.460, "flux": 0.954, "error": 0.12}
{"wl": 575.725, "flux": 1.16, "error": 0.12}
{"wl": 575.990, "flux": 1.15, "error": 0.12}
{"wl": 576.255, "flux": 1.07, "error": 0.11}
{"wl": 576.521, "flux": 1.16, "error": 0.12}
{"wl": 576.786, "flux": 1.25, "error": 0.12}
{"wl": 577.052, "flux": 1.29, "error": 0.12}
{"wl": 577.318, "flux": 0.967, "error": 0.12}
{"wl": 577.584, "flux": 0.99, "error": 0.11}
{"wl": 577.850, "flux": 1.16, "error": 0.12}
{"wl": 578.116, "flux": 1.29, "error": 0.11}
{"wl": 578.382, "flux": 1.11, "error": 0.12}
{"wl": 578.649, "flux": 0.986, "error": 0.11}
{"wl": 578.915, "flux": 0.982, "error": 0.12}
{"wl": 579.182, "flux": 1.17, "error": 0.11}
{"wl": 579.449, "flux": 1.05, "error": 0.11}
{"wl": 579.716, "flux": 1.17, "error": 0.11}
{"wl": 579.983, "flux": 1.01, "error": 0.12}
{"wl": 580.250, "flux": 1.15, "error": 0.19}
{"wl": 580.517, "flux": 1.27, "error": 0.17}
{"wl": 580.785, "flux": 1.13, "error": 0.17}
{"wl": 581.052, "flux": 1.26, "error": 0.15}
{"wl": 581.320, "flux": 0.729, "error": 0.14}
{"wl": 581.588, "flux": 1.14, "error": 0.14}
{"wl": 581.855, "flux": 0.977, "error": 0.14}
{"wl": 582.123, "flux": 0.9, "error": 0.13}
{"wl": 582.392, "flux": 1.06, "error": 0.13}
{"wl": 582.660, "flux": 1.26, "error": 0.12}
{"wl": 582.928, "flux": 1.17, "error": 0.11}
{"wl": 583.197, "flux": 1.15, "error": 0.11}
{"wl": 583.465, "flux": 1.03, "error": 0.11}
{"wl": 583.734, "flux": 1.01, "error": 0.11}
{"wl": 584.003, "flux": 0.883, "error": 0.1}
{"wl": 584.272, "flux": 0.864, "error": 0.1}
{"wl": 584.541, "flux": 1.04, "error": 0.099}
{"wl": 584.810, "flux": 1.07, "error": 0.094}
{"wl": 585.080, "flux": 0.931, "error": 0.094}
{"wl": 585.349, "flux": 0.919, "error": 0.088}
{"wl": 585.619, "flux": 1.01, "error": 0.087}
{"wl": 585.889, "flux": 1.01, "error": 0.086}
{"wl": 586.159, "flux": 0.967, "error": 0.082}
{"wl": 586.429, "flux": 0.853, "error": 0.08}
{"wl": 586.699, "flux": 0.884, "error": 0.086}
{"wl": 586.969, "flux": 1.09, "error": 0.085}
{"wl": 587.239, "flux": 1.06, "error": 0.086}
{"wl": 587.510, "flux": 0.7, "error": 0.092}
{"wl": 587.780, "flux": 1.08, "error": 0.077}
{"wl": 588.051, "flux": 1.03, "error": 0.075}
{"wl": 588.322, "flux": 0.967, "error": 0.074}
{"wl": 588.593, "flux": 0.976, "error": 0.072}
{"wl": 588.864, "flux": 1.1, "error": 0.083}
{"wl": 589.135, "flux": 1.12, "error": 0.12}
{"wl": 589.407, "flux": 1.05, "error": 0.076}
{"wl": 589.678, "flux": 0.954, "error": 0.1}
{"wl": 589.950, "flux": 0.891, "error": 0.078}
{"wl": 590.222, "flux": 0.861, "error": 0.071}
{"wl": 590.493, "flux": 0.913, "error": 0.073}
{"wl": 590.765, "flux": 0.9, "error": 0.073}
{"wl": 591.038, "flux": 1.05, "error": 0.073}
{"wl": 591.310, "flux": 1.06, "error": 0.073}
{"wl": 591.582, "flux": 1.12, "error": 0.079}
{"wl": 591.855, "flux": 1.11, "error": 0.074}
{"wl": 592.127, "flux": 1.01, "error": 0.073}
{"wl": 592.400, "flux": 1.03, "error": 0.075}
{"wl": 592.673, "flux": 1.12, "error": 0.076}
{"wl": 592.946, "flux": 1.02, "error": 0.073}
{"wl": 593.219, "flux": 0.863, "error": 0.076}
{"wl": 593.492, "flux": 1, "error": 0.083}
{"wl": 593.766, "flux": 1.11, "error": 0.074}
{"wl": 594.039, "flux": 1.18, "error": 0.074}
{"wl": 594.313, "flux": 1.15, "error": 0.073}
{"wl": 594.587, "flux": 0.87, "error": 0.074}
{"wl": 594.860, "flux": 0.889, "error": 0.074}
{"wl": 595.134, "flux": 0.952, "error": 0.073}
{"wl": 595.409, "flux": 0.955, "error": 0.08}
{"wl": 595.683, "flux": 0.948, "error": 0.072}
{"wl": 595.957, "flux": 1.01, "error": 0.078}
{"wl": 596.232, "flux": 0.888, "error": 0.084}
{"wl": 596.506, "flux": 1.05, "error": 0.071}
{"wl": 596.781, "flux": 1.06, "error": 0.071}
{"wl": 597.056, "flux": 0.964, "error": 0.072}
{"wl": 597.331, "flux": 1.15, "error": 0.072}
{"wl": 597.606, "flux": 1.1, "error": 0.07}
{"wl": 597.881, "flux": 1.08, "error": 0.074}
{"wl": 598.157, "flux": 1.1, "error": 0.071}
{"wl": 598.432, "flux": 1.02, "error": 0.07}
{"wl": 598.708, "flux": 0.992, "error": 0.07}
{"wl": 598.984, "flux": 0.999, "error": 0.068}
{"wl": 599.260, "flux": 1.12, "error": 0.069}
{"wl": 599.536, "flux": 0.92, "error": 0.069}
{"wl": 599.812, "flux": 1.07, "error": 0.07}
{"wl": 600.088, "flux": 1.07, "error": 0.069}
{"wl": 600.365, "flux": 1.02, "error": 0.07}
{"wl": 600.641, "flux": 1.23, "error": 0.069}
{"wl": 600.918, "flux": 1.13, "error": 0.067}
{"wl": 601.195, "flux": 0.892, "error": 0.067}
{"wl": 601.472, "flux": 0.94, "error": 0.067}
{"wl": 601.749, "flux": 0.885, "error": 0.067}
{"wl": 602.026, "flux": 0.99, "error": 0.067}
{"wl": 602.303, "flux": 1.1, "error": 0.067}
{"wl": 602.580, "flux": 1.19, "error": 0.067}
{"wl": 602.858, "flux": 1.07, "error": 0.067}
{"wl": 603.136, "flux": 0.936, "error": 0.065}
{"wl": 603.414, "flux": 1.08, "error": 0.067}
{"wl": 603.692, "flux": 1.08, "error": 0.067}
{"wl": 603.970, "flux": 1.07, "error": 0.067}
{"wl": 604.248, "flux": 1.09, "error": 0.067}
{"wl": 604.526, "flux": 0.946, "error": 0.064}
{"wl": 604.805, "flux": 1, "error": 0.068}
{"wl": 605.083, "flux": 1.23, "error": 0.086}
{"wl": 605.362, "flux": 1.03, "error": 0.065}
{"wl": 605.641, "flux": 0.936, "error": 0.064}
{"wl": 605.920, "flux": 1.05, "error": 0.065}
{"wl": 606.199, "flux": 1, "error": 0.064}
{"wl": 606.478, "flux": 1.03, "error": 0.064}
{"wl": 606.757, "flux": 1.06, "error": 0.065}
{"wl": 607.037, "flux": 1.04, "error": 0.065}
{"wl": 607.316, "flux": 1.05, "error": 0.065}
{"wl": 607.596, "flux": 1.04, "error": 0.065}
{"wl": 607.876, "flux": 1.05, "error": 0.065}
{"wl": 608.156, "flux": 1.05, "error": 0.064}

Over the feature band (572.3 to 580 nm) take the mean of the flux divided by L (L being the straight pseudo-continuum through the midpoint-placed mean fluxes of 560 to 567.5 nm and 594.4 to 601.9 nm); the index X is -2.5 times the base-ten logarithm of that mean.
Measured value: 0.082 mag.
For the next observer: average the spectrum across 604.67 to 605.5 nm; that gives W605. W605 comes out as 1.09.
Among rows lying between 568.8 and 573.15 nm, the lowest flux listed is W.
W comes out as 0.89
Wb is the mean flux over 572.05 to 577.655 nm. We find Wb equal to 1.13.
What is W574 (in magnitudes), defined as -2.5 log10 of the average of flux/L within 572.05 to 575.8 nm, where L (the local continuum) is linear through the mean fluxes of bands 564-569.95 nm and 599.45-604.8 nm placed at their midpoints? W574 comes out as 0.12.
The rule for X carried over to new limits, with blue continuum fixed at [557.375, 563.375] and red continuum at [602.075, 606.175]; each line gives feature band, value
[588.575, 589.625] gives 0.070 mag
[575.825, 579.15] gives 0.071 mag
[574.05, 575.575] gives 0.015 mag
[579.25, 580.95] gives 0.044 mag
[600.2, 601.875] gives 0.056 mag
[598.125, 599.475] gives 0.049 mag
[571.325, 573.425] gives 0.100 mag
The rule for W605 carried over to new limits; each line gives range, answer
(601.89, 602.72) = 1.09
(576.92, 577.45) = 1.13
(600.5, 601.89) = 1.02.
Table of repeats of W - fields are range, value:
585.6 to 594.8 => 0.7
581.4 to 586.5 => 0.853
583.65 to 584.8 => 0.864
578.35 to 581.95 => 0.729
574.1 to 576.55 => 0.954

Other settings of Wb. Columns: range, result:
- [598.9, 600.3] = 1.04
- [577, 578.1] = 1.11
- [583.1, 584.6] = 0.99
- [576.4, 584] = 1.1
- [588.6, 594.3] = 1.02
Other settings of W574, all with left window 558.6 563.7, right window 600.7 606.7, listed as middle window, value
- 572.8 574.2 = 0.085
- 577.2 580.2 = 0.088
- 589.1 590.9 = 0.175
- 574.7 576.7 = 0.037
